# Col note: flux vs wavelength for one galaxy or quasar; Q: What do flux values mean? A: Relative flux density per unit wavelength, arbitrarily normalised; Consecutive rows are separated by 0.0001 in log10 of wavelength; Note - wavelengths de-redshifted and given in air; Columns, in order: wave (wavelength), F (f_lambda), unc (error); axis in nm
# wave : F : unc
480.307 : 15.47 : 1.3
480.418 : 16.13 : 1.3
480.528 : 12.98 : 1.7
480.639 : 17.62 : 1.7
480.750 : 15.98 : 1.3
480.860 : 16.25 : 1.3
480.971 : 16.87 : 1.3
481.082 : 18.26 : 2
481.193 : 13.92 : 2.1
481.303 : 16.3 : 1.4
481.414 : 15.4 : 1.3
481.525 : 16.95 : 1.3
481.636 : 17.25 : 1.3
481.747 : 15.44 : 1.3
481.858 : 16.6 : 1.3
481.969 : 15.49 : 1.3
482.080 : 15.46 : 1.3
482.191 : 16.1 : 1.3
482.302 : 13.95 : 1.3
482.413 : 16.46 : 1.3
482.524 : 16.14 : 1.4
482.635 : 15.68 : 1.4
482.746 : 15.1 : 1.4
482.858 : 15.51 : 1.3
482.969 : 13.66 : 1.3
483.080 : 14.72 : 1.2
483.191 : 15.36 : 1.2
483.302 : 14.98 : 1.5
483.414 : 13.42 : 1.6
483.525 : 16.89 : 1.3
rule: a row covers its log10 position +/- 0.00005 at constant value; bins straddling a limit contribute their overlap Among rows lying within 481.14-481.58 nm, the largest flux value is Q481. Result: 16.95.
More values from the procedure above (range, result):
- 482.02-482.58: 16.46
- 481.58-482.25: 17.25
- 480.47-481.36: 18.26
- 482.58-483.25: 15.68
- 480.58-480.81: 17.62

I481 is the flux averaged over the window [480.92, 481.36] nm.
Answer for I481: 16.3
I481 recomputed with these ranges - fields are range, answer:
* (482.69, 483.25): 14.9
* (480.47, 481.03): 16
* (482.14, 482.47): 15.5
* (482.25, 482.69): 15.6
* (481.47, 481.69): 17.1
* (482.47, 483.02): 15.2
